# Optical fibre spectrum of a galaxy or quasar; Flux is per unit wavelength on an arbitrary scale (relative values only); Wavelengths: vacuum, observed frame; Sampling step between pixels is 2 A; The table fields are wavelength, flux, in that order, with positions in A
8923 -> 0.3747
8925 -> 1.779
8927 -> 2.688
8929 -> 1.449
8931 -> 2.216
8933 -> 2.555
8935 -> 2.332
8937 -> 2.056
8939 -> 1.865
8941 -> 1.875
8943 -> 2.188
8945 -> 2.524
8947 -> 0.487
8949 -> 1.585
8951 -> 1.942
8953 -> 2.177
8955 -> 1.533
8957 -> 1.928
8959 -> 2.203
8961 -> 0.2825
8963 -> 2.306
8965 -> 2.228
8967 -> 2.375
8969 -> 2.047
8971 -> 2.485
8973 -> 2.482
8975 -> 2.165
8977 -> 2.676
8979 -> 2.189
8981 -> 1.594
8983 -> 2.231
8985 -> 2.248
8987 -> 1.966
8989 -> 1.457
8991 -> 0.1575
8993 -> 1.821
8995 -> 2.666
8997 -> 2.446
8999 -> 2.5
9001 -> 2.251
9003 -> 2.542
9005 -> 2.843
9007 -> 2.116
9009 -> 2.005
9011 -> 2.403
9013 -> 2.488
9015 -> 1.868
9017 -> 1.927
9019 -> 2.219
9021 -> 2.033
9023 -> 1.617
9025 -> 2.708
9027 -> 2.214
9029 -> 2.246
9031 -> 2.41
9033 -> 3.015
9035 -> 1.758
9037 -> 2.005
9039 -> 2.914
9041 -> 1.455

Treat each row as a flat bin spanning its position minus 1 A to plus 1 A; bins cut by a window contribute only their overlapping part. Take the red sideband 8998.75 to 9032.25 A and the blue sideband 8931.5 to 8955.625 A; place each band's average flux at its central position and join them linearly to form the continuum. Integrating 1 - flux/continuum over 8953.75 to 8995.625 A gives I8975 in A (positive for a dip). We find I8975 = 2.5 A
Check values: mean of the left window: 1.94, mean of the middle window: 1.95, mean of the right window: 2.26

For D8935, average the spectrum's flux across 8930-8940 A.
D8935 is 2.2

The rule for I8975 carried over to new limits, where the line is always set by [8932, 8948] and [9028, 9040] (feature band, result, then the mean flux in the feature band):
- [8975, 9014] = 1.5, 2.14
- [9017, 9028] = 1.0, 2.14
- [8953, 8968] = 1.6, 1.86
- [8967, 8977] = -1.0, 2.34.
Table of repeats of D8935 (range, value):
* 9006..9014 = 2.25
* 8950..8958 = 1.9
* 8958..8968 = 1.88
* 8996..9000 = 2.47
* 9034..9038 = 1.88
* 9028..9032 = 2.33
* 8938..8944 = 1.98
